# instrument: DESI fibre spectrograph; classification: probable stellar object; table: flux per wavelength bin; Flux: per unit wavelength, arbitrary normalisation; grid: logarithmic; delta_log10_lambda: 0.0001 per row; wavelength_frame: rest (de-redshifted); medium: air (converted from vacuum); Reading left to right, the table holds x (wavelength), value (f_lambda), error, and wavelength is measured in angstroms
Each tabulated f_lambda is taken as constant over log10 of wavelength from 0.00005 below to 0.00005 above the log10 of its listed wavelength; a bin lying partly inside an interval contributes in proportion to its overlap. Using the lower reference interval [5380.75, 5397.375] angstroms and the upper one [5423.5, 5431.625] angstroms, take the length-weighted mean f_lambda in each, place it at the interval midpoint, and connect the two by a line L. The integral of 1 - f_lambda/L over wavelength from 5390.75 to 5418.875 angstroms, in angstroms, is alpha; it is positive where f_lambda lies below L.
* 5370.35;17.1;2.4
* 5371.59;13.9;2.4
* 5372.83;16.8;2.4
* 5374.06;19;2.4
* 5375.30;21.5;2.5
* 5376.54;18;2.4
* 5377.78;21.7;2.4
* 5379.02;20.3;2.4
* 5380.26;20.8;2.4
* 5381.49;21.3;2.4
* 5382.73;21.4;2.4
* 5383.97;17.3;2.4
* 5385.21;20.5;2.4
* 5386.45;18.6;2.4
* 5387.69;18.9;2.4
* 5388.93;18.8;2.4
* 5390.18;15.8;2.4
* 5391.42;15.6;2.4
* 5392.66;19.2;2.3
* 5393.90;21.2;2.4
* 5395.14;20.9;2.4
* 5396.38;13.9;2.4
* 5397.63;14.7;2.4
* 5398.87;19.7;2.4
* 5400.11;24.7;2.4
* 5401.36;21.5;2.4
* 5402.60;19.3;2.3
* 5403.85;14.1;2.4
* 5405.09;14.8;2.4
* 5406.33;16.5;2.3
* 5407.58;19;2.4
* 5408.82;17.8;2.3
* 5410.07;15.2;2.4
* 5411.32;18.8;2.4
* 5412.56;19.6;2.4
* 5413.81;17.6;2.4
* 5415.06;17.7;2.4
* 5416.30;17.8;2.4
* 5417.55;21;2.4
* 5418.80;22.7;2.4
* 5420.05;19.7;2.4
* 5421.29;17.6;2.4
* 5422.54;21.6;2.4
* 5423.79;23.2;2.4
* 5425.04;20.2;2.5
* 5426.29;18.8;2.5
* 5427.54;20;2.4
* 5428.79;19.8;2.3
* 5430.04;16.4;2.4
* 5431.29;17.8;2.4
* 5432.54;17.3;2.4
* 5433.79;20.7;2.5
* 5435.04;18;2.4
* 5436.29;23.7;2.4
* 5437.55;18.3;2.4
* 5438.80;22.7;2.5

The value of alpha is 0.9 angstroms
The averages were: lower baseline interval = 18.7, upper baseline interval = 19.4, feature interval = 18.3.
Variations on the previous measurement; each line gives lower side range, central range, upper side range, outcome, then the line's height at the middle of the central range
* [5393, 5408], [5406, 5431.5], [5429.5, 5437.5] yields -0.5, 18.7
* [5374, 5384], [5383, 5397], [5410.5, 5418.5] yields 1.1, 19.9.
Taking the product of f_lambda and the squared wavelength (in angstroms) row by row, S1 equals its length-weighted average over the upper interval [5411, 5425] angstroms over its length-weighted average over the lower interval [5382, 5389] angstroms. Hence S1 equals 1.04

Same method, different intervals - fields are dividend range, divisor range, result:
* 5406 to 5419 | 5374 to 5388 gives 0.93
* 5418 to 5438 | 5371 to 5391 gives 1.06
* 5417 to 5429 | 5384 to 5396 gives 1.11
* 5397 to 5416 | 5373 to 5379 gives 0.92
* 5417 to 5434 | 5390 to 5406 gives 1.10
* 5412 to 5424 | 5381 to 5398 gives 1.08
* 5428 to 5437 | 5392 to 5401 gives 1.01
